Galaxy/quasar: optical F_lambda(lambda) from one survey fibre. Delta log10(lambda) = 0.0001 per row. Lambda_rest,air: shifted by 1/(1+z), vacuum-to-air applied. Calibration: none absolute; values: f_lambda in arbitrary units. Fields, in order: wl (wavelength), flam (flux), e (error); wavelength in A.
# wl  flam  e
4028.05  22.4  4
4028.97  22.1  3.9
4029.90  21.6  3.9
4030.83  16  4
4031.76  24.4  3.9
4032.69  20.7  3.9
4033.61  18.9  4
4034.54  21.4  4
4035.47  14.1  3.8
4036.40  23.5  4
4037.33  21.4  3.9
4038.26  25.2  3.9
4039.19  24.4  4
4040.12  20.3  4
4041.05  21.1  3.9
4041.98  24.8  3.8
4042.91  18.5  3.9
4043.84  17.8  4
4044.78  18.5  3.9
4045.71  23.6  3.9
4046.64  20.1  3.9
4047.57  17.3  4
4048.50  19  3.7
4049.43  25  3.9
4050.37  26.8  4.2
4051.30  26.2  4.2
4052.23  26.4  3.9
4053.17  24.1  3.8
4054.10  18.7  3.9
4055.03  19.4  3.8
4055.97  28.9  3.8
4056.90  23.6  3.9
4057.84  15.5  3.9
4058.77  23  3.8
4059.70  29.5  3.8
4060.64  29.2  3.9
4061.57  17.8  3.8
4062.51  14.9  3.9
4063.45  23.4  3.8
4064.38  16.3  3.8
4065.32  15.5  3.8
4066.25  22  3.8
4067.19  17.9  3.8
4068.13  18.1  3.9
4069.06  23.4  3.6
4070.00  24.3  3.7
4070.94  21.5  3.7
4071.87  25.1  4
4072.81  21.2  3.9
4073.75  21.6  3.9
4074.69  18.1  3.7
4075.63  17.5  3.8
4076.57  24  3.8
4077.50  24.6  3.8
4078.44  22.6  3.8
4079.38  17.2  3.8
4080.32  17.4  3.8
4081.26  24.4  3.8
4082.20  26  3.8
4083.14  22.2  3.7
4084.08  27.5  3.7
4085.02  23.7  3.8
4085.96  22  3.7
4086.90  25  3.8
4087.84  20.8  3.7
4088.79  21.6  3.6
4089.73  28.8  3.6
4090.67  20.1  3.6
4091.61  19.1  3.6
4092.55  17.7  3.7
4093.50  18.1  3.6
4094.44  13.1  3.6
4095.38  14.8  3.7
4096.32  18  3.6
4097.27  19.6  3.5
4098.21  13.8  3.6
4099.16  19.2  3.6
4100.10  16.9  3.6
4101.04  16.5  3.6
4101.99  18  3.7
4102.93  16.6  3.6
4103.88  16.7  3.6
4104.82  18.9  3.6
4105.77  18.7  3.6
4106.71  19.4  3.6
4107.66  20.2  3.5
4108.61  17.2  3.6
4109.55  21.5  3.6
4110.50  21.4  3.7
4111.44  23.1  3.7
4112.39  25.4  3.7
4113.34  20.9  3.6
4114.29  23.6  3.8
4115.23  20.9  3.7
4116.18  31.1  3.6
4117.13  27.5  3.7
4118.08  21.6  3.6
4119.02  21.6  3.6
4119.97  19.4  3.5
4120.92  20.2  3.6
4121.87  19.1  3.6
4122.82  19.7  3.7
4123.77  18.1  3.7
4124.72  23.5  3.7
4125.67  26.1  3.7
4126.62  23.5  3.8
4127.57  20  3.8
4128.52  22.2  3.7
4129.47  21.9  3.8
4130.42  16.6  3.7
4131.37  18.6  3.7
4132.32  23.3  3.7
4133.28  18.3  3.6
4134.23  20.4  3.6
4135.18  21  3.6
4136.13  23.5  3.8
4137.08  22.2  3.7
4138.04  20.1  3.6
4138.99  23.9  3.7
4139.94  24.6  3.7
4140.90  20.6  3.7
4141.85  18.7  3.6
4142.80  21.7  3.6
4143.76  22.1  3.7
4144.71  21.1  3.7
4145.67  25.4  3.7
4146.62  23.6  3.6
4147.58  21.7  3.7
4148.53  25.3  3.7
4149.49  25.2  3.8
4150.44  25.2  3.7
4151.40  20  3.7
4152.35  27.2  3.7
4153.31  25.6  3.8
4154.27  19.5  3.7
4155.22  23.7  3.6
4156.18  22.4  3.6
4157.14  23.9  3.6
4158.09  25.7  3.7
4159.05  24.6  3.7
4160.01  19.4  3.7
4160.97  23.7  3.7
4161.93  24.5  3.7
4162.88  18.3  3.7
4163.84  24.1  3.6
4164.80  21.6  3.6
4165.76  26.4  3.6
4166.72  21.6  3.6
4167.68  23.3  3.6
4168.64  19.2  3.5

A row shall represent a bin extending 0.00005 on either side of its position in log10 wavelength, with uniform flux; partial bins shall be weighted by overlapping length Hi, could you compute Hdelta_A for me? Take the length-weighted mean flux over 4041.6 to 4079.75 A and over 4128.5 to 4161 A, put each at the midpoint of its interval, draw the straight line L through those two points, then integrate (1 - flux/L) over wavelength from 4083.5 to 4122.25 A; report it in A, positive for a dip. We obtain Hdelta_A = 2.6 A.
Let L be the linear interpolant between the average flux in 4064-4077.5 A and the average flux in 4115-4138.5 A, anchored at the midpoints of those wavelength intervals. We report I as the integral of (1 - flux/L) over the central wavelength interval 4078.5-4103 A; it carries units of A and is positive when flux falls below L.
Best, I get 1.1 A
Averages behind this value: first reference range 20.6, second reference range 21.6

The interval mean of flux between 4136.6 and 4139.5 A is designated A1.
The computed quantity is 22.1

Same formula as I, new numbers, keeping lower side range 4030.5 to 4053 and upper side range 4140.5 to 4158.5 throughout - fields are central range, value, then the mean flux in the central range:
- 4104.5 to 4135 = 1.73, 21.4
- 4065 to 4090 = 0.09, 22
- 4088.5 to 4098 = 1.44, 18.9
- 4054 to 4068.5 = 0.59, 20.9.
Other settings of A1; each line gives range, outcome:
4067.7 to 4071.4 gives 21.9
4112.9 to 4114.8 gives 22.3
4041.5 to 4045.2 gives 19.9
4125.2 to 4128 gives 23.2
